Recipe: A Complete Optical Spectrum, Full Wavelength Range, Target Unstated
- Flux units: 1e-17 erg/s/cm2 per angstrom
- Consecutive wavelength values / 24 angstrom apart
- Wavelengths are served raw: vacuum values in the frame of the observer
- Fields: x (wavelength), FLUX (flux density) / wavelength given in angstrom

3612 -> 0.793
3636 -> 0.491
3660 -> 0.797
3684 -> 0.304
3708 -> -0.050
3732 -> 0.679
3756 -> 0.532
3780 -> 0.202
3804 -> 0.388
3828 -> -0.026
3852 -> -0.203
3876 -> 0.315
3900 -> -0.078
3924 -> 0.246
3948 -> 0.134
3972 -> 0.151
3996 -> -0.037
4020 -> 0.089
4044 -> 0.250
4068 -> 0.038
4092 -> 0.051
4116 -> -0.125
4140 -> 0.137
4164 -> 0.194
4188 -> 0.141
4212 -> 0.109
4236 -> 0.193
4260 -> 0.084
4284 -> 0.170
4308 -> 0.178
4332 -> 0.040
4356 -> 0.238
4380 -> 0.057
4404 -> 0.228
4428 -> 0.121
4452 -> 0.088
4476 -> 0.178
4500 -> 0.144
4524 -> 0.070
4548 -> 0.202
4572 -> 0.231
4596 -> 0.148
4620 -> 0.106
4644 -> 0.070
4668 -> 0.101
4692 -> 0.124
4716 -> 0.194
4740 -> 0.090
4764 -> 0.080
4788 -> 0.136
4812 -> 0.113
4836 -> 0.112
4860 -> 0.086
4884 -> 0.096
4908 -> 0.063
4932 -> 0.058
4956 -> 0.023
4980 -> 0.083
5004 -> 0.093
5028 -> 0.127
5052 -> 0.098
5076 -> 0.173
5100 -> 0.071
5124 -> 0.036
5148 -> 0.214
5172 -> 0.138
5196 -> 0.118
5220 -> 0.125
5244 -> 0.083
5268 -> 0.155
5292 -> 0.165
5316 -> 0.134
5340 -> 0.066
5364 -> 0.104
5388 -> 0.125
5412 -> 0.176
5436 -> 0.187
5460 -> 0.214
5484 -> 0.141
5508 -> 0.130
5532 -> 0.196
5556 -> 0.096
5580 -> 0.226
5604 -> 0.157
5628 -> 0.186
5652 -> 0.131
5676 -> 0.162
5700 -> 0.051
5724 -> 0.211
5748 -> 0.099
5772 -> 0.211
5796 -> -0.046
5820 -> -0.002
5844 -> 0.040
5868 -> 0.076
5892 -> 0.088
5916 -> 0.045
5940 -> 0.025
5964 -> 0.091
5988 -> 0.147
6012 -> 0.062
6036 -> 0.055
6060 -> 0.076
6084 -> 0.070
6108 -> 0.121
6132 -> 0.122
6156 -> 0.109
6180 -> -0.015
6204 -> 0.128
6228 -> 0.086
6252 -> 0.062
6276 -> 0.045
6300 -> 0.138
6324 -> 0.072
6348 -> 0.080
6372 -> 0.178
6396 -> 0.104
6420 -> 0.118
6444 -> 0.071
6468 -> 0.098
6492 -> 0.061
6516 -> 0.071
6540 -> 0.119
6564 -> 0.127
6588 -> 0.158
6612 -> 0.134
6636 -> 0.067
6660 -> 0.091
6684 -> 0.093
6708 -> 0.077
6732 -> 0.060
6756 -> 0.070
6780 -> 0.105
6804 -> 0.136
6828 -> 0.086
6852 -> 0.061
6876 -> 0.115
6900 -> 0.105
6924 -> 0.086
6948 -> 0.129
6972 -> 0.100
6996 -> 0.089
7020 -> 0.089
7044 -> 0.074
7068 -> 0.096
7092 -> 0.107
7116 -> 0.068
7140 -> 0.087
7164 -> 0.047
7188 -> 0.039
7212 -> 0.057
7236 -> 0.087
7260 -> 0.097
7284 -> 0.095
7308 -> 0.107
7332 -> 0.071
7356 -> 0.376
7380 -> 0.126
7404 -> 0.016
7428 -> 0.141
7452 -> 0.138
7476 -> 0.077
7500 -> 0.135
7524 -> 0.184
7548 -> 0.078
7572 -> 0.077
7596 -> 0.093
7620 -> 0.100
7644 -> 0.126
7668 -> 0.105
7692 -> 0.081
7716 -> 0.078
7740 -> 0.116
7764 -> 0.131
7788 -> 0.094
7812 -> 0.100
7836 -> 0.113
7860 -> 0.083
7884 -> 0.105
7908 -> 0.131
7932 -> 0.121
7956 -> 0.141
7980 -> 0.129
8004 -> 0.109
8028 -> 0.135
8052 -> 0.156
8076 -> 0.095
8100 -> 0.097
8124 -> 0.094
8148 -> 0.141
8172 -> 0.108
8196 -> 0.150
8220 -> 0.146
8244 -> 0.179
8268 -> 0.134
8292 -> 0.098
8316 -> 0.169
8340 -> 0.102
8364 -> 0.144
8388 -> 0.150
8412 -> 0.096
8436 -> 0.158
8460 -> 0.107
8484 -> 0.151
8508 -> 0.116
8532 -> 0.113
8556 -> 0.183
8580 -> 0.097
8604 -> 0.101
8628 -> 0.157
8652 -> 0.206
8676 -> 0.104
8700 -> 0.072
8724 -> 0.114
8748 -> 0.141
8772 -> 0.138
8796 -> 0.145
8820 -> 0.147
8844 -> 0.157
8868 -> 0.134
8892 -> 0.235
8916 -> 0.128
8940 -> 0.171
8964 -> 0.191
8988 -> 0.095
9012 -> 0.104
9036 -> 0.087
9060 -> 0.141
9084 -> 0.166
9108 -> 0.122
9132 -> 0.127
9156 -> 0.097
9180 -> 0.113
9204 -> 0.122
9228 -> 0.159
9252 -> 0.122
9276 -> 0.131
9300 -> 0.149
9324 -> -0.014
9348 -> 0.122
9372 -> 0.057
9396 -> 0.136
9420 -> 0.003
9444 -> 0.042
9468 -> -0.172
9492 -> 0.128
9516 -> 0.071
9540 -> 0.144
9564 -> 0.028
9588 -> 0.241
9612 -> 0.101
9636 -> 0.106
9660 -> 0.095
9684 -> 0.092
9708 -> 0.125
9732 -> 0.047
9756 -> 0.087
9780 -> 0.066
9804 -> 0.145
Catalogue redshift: 0.972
